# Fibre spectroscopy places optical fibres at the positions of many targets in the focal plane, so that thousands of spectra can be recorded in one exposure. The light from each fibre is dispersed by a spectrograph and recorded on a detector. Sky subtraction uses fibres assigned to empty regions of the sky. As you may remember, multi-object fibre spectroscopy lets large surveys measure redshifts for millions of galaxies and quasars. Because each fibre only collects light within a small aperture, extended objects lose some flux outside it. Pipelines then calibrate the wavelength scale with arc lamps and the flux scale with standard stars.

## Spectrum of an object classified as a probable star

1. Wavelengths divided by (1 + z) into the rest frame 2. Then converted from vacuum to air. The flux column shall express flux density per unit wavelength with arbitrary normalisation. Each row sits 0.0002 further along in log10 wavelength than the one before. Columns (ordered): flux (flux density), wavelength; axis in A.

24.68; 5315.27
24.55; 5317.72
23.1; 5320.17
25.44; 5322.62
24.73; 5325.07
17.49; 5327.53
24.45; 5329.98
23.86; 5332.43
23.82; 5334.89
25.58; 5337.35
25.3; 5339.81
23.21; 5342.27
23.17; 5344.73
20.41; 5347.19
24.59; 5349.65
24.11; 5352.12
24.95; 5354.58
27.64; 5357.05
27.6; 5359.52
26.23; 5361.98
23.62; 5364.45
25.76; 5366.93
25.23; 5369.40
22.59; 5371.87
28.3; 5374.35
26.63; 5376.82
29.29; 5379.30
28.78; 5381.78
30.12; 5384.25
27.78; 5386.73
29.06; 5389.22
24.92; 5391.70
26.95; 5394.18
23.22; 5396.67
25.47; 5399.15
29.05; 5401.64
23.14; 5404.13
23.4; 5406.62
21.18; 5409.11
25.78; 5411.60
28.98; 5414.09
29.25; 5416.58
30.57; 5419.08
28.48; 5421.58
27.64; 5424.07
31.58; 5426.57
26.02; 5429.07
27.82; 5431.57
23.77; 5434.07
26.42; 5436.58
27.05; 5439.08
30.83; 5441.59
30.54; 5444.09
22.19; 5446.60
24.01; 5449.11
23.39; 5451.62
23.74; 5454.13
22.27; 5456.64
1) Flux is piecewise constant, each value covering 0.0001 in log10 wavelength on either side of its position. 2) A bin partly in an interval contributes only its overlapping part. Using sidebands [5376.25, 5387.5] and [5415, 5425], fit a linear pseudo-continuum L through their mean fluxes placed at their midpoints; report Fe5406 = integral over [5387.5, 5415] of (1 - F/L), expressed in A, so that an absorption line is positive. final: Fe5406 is 3.1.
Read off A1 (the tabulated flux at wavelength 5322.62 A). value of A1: 25.44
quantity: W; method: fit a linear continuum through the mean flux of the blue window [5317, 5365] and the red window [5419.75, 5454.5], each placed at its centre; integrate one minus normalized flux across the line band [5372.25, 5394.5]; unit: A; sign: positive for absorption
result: -2.2 A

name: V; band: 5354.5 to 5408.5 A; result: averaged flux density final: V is 26.3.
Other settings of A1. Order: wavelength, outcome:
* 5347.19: 20.41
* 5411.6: 25.78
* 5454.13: 23.74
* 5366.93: 25.76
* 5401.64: 29.05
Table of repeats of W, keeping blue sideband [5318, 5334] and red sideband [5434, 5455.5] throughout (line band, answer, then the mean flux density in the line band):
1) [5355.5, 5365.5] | -0.9 A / 26.3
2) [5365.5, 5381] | -1.3 A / 26.3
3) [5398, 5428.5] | -2.2 A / 27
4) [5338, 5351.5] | 0.1 A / 23.5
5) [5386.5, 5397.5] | -0.7 A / 26.4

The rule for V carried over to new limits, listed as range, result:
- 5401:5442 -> 27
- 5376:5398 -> 27.4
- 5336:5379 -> 25.1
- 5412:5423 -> 29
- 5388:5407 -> 25.7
